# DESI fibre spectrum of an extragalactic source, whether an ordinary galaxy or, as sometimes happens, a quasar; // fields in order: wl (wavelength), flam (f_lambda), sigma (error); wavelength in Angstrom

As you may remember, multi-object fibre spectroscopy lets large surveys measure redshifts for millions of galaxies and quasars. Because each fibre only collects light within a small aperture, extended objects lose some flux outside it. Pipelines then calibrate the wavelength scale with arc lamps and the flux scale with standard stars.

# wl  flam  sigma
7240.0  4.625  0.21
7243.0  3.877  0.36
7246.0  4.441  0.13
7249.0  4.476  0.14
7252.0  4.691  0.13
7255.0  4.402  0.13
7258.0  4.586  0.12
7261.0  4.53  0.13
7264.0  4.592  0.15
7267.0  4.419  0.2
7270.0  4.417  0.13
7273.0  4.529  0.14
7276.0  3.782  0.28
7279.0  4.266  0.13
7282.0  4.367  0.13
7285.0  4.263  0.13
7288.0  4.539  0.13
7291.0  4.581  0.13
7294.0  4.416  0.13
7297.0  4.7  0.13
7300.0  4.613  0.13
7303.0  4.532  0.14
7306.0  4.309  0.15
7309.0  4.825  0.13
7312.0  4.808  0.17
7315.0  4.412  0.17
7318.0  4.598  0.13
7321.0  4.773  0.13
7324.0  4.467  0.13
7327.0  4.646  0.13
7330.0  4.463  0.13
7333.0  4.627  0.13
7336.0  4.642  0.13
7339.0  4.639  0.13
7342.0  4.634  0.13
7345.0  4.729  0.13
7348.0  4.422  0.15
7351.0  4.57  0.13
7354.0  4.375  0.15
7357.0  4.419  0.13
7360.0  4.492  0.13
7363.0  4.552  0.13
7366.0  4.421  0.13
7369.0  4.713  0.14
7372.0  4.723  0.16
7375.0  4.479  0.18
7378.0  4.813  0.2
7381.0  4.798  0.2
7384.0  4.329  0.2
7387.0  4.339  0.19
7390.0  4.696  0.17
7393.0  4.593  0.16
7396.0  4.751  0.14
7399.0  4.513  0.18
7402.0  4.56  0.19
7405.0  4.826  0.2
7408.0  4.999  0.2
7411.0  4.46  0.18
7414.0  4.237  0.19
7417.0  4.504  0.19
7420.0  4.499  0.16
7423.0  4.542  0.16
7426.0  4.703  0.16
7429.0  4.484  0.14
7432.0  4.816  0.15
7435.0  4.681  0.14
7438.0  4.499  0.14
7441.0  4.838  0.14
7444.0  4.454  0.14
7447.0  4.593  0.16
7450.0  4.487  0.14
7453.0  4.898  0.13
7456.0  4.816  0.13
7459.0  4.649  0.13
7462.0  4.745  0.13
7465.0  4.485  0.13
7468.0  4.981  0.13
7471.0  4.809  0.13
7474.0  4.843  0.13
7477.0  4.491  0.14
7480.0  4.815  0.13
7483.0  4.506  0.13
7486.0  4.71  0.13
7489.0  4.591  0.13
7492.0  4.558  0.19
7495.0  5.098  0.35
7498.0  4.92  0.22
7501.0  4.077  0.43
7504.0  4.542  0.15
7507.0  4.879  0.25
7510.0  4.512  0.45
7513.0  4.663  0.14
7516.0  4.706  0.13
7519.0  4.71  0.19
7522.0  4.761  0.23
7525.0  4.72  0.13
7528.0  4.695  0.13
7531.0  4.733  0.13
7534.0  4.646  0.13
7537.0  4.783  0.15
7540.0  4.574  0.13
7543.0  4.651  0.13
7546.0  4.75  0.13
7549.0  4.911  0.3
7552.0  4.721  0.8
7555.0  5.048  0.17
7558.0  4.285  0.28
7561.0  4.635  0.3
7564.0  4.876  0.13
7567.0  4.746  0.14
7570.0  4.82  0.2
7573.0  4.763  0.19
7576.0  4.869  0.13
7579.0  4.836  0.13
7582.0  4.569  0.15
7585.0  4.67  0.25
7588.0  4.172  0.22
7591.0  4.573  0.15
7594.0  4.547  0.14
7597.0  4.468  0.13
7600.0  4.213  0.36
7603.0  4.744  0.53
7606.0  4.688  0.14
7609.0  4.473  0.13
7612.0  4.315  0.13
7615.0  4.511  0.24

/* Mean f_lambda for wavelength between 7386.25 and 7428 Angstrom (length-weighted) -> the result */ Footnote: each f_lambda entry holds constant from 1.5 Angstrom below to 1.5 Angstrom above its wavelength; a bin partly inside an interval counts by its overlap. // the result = 4.59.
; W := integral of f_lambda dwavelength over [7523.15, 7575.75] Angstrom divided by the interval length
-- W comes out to 4.73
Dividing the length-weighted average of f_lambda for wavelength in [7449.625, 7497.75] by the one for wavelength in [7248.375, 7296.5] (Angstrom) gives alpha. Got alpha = 1.07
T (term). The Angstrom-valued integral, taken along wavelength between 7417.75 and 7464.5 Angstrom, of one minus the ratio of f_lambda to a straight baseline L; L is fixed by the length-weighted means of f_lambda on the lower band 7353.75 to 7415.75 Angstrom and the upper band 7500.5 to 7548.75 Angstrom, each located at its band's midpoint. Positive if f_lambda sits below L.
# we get -0.3 Angstrom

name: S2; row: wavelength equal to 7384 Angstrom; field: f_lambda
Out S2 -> 4.329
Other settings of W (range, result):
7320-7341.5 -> 4.61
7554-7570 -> 4.72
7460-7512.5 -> 4.68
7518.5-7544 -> 4.7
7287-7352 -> 4.59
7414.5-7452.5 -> 4.59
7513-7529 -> 4.71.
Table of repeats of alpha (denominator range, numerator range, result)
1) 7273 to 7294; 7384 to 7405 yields 1.06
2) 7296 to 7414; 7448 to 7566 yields 1.02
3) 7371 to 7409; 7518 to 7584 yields 1.02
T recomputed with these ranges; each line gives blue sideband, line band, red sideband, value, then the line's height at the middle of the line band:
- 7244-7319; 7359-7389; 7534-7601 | -0.2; 4.54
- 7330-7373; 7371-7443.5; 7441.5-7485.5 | 0.3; 4.63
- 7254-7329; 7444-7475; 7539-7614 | -0.9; 4.58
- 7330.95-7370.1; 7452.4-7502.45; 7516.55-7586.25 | -0.4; 4.66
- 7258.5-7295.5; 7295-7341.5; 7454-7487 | -1.4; 4.47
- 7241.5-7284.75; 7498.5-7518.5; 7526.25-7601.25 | 0.1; 4.61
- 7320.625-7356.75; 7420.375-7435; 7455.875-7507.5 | 0.0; 4.64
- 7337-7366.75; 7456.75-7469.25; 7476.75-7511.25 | -0.3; 4.62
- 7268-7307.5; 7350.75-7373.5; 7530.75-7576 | -0.2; 4.5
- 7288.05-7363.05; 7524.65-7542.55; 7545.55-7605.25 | -0.2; 4.64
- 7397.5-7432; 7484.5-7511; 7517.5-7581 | 0.1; 4.68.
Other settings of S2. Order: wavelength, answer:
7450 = 4.487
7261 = 4.53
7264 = 4.592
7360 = 4.492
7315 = 4.412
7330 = 4.463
